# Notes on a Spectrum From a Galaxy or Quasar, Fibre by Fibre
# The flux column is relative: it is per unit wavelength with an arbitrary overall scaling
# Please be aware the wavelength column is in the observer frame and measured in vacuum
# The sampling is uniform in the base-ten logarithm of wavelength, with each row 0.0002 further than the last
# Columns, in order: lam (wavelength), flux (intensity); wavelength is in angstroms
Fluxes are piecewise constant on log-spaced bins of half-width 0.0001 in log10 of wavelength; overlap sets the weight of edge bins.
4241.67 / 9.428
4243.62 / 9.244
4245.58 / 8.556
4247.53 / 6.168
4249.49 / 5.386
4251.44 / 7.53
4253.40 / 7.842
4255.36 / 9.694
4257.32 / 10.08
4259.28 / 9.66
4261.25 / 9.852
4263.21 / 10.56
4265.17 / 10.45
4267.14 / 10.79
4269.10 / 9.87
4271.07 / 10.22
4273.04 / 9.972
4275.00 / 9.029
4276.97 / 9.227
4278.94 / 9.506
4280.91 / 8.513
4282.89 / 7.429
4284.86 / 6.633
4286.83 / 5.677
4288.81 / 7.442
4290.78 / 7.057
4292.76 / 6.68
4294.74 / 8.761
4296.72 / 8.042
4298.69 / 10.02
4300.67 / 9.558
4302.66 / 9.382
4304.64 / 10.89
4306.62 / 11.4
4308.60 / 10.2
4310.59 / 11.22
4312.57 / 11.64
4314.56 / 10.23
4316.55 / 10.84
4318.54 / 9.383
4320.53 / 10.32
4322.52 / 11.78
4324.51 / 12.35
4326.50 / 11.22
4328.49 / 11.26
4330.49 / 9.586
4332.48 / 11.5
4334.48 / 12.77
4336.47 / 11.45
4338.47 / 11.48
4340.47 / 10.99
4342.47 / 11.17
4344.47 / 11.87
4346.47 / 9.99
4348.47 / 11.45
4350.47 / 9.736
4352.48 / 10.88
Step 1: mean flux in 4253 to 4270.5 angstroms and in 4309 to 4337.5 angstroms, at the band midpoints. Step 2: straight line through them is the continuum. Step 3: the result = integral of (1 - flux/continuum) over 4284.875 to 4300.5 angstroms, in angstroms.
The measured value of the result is 4.2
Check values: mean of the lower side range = 9.94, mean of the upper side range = 11.1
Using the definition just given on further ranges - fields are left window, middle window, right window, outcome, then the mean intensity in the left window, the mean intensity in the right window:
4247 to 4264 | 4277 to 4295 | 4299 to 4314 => 4.0 angstroms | 8.57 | 10.6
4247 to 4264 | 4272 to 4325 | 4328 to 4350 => 3.2 angstroms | 8.57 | 11.2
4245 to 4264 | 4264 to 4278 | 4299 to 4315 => -1.2 angstroms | 8.51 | 10.6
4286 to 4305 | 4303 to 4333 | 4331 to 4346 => -2.9 angstroms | 8.29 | 11.5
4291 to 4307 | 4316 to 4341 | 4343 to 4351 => -2.3 angstroms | 9.15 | 10.9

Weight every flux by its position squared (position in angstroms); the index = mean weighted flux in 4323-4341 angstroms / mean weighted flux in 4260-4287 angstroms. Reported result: 1.27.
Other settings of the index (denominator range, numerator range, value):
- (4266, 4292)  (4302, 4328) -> 1.29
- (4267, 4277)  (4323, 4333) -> 1.17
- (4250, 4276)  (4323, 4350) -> 1.22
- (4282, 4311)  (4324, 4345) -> 1.34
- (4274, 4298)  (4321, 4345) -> 1.48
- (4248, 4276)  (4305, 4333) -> 1.21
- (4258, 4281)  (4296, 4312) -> 1.05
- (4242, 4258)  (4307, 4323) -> 1.36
